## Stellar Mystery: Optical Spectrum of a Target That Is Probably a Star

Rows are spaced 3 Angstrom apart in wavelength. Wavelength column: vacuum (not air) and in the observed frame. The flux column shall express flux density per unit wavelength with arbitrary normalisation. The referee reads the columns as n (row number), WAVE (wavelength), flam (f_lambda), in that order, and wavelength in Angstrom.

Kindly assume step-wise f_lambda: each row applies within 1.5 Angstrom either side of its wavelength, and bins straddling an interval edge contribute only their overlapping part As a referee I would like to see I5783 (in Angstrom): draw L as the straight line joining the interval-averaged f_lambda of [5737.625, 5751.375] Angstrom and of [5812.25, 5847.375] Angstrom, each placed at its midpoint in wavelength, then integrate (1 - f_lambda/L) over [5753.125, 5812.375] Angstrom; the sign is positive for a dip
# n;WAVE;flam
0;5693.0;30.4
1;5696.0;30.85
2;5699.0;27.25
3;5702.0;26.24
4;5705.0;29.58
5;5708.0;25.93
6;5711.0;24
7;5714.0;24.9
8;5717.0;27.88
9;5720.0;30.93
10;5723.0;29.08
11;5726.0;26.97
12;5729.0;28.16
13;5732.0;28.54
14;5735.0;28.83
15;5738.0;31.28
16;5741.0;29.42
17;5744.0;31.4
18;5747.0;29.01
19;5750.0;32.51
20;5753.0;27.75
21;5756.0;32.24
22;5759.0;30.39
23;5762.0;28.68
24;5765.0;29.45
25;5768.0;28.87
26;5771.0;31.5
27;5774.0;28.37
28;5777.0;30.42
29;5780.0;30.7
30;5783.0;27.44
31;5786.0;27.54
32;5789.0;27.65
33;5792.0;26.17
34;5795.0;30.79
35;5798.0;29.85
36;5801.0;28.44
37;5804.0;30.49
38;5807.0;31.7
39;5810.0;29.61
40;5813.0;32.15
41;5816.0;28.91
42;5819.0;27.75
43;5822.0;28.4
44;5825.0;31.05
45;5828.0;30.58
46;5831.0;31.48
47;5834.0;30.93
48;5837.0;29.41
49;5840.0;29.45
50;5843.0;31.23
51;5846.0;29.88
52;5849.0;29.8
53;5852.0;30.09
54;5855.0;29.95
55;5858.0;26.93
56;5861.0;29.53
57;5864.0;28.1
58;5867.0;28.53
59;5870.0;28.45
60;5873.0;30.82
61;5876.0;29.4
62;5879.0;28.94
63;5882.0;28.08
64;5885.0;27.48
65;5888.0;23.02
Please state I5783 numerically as 1.8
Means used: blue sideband 30.7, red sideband 30.1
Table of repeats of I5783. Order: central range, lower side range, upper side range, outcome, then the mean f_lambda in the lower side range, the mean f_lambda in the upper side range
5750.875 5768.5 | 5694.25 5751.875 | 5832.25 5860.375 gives -0.48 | 28.6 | 29.8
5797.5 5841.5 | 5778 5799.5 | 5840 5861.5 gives -1.35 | 28.6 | 29.6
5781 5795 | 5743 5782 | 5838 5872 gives 1.00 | 30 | 29.3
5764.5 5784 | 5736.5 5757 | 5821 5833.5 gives 0.57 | 30.5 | 30.5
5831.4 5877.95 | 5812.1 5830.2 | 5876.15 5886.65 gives -0.97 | 29.8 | 28.3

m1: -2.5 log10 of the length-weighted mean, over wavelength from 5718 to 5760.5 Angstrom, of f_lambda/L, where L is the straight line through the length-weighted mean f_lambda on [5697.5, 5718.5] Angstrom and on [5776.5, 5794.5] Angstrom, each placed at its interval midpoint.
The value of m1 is -0.09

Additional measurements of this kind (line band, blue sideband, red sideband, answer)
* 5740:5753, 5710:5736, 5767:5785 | -0.065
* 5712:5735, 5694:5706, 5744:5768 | 0.043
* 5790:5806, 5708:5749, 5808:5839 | 0.016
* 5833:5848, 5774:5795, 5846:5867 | -0.044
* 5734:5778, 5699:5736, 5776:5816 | -0.058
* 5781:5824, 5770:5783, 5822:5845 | 0.038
